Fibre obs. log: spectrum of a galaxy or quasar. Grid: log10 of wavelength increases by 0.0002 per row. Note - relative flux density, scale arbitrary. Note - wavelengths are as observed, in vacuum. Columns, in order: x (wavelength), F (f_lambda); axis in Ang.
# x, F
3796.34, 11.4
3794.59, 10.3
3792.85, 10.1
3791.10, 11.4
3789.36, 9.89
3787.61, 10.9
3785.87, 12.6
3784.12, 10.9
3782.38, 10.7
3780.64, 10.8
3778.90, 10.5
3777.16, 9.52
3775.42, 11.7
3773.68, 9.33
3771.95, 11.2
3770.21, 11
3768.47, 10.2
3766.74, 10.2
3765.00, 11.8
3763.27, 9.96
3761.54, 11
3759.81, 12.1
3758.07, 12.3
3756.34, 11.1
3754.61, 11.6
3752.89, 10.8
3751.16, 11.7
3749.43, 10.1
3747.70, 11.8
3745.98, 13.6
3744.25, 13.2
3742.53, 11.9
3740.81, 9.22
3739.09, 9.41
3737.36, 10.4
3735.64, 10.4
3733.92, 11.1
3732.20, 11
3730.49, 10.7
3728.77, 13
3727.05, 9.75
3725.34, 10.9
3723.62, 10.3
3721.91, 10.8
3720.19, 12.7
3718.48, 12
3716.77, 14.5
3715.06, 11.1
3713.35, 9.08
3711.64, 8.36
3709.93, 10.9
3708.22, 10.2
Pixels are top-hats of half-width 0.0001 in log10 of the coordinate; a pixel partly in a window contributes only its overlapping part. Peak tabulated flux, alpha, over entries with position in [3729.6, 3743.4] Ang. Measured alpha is 11.9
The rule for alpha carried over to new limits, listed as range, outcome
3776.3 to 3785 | 10.9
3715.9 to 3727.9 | 14.5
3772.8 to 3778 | 11.7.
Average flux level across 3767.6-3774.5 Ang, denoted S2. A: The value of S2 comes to 10.4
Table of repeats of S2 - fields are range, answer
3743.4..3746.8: 13.4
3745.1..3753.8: 11.6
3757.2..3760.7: 12.2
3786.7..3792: 10.7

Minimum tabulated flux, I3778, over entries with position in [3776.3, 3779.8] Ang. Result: 9.52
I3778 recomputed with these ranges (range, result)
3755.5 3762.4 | 11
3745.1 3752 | 10.1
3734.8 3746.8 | 9.22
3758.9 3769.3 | 9.96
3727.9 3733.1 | 10.7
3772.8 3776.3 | 9.33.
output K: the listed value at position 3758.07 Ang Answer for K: 12.3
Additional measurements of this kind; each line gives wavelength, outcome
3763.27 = 9.96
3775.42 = 11.7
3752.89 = 10.8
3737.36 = 10.4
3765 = 11.8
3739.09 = 9.41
